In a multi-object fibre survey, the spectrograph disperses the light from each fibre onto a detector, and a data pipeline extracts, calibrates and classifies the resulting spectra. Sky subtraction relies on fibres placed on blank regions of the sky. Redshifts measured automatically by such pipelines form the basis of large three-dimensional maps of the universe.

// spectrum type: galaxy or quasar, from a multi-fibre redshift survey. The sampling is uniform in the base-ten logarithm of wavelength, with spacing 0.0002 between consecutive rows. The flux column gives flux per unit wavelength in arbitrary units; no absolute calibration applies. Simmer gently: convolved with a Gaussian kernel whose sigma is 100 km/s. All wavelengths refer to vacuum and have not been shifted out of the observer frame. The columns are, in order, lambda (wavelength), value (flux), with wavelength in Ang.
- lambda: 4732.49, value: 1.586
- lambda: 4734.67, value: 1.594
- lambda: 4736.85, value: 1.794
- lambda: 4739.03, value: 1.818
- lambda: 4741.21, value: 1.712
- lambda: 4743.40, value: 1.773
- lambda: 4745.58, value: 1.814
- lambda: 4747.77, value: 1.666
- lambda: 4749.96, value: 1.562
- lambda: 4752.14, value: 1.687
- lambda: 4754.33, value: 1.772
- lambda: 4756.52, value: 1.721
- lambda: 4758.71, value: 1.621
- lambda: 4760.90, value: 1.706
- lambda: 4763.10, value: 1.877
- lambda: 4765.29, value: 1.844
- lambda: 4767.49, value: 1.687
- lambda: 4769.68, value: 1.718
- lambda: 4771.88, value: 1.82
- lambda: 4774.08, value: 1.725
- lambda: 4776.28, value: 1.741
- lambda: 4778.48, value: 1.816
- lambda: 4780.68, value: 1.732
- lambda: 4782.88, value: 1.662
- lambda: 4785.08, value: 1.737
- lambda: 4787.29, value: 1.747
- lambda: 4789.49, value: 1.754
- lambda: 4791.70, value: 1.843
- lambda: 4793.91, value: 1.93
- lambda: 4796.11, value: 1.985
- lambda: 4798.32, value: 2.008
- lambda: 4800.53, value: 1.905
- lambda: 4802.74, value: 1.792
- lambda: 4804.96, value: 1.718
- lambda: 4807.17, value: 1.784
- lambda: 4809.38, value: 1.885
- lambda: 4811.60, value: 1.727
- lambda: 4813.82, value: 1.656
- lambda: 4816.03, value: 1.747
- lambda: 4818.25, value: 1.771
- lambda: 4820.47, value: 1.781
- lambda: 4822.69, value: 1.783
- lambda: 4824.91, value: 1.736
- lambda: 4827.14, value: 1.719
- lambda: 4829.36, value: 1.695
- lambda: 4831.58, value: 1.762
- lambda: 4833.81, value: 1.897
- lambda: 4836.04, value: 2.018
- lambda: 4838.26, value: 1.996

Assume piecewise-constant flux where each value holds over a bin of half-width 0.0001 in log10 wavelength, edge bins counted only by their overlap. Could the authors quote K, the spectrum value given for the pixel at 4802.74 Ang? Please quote 1.792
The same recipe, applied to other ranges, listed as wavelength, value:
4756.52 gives 1.721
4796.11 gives 1.985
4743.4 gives 1.773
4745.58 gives 1.814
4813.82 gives 1.656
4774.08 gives 1.725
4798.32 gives 2.008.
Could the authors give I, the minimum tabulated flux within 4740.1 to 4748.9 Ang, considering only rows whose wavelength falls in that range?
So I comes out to 1.666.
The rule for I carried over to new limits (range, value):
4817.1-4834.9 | 1.695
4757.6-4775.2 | 1.621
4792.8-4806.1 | 1.718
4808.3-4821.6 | 1.656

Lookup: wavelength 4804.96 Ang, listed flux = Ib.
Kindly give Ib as 1.718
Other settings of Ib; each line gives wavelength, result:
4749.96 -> 1.562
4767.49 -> 1.687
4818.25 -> 1.771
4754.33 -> 1.772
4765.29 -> 1.844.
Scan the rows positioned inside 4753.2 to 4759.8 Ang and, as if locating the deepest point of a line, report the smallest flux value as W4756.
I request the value 1.621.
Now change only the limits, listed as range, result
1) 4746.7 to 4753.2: 1.562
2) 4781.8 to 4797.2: 1.662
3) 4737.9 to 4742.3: 1.712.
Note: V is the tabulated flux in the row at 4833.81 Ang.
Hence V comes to 1.897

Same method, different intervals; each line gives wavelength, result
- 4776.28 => 1.741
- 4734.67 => 1.594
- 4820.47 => 1.781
